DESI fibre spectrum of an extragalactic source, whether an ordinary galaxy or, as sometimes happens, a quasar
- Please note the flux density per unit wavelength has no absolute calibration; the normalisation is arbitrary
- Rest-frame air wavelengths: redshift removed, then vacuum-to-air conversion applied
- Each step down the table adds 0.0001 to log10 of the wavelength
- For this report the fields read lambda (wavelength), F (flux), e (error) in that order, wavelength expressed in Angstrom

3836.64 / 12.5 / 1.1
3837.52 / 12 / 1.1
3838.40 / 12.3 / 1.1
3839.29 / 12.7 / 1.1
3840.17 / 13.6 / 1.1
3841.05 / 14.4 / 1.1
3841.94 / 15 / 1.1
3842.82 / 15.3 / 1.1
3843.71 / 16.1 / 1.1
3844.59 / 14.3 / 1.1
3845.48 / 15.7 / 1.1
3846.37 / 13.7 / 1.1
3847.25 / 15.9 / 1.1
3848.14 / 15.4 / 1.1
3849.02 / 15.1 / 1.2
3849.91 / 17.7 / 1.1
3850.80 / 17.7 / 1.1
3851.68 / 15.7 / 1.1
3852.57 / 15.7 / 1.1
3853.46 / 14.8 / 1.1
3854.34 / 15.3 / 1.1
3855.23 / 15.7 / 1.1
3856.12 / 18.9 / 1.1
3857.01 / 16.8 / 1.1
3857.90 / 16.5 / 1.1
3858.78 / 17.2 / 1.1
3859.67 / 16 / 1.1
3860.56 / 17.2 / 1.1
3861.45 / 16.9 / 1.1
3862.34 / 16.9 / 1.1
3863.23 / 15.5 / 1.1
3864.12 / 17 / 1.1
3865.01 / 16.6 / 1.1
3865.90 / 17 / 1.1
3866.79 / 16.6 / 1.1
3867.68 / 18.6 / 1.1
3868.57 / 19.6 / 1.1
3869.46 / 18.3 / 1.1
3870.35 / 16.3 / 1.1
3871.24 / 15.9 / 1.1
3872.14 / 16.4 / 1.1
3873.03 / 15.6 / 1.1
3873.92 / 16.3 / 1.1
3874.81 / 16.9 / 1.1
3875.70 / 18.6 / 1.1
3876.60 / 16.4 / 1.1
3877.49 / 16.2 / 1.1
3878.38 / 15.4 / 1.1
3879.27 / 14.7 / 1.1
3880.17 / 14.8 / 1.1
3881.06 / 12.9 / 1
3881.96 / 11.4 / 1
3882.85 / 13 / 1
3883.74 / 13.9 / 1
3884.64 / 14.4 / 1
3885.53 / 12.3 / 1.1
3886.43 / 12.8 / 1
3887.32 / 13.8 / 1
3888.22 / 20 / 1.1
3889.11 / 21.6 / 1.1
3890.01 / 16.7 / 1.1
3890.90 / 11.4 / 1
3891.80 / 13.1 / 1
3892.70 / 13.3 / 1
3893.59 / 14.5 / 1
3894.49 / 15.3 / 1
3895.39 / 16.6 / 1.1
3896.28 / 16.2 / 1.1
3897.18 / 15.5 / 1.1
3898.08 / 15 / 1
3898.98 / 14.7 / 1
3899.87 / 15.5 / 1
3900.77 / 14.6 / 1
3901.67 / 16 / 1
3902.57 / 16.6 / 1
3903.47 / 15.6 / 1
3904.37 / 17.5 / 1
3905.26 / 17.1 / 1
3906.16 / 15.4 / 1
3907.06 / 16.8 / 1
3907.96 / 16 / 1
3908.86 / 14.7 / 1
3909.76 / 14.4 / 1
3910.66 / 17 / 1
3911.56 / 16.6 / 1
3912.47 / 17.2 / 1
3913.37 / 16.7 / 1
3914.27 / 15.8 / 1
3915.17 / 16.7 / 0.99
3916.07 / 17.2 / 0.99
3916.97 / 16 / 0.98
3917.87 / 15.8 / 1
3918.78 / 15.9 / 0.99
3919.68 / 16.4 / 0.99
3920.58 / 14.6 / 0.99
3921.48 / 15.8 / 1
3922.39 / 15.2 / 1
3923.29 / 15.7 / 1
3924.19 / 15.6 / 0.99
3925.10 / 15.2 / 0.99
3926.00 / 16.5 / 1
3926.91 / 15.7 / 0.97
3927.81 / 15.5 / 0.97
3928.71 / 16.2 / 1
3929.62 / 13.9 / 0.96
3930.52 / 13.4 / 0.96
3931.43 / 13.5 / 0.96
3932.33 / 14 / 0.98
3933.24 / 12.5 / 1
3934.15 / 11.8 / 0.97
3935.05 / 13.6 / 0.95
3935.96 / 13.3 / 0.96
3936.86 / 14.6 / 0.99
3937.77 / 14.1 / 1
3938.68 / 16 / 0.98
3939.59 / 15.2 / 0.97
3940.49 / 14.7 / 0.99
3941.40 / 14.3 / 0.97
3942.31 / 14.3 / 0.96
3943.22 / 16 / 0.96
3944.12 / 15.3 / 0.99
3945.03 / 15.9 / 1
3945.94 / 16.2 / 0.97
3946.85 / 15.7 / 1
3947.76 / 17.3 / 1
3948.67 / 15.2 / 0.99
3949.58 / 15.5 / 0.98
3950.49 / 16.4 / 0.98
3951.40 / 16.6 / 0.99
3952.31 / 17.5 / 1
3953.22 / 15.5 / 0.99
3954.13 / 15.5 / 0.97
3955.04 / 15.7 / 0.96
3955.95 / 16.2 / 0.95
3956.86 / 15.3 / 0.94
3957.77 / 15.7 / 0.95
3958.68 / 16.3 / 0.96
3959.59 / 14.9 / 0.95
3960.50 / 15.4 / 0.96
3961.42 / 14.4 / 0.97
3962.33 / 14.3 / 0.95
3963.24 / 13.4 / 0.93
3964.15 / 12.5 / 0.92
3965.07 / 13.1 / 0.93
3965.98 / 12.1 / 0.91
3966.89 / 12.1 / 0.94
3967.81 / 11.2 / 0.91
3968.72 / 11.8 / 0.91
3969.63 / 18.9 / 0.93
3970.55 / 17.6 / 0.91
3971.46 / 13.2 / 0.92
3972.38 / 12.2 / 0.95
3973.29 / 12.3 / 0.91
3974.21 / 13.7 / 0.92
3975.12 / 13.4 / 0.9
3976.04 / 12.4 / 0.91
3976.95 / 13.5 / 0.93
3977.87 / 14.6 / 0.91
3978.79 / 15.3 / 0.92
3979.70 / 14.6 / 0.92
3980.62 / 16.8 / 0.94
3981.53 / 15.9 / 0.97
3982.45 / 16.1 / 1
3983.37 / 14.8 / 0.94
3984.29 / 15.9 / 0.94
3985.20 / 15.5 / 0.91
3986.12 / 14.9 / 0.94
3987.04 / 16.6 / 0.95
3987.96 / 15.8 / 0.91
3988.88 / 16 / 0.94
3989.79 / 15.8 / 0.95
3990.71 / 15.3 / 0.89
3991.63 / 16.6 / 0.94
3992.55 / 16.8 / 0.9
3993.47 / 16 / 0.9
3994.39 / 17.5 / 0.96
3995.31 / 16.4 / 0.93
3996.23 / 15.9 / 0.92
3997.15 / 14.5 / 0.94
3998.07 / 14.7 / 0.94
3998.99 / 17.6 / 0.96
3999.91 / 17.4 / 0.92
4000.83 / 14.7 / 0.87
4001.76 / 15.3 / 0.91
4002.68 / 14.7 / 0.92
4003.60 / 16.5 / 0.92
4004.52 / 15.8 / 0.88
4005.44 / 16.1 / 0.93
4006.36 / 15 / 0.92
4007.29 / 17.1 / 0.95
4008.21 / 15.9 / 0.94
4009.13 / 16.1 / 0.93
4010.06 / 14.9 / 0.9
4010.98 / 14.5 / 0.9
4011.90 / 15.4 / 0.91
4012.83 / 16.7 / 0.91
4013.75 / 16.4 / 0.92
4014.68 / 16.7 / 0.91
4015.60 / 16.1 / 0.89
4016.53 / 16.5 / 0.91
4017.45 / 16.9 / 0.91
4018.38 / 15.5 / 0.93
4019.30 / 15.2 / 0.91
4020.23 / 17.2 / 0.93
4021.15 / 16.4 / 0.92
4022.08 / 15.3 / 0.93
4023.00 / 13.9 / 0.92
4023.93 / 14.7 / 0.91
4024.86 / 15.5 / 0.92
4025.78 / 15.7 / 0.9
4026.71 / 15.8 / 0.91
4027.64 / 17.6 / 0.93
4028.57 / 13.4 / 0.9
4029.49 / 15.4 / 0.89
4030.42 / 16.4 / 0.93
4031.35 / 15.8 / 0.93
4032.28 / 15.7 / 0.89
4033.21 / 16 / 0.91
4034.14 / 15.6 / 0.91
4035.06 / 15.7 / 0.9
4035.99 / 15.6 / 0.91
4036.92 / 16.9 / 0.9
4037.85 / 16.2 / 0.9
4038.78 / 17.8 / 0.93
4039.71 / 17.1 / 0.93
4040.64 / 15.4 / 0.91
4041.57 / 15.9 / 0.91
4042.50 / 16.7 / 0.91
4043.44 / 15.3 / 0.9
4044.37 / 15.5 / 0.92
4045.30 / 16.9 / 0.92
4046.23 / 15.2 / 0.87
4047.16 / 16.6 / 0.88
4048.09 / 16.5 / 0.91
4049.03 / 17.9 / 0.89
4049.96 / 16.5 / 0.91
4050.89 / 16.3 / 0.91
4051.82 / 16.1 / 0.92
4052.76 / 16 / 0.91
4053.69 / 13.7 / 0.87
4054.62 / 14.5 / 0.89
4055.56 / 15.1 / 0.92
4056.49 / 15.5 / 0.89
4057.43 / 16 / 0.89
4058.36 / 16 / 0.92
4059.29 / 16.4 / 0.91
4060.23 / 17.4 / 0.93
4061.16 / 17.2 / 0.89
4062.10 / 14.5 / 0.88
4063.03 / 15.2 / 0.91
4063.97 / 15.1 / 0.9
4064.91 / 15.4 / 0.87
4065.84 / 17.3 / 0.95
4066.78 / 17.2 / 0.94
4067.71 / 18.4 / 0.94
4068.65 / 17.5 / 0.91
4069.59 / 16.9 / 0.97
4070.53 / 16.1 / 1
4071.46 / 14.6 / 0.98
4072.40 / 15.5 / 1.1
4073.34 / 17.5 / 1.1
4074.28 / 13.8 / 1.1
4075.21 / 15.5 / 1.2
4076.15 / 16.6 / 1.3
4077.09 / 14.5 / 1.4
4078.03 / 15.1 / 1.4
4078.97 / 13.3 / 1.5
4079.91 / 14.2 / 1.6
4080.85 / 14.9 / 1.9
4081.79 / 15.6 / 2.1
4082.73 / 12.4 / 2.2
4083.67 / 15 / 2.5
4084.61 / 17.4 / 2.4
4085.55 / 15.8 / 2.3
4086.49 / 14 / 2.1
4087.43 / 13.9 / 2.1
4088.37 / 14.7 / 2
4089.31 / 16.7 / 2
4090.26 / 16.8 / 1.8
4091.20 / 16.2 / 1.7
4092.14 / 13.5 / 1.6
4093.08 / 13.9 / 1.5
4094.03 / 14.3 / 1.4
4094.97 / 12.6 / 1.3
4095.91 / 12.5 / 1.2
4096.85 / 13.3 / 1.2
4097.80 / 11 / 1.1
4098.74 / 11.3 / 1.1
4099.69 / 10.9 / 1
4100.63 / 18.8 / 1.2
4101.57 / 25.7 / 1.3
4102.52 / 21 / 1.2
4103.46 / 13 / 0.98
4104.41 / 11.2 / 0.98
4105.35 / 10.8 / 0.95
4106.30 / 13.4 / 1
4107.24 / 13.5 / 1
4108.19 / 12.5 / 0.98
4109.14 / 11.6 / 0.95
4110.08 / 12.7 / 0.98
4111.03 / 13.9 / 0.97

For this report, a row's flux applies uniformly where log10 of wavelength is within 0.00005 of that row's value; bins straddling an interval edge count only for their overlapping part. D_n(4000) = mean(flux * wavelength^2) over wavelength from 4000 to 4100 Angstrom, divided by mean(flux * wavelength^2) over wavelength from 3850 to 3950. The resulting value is 1.07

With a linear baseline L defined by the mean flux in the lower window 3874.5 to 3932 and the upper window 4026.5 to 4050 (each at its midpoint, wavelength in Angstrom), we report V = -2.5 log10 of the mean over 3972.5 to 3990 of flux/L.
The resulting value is 0.07 mag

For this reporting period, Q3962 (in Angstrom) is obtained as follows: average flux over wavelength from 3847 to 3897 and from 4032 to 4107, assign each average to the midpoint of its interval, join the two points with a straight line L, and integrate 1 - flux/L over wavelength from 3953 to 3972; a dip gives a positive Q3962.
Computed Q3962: 1.5 Angstrom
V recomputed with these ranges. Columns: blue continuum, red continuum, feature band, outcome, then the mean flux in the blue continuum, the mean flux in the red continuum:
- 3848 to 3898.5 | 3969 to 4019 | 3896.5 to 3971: 0.03 mag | 15.9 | 15.6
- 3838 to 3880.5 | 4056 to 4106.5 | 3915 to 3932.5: 0.03 mag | 16.1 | 15.3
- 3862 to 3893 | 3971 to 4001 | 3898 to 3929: -0.03 mag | 15.7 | 15.2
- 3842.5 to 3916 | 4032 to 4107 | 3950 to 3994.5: 0.05 mag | 15.9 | 15.5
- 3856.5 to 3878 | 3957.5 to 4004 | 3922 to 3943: 0.09 mag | 16.9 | 15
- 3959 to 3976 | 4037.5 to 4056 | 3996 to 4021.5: -0.07 mag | 13.7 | 16.1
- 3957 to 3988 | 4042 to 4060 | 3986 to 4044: -0.05 mag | 14.4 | 15.9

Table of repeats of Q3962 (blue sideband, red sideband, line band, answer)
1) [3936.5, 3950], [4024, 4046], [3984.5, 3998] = -0.23 Angstrom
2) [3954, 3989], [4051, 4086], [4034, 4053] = -1.11 Angstrom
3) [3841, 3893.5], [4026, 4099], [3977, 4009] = -0.38 Angstrom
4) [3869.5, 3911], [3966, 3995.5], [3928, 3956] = 0.24 Angstrom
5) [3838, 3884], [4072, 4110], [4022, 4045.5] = -1.49 Angstrom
